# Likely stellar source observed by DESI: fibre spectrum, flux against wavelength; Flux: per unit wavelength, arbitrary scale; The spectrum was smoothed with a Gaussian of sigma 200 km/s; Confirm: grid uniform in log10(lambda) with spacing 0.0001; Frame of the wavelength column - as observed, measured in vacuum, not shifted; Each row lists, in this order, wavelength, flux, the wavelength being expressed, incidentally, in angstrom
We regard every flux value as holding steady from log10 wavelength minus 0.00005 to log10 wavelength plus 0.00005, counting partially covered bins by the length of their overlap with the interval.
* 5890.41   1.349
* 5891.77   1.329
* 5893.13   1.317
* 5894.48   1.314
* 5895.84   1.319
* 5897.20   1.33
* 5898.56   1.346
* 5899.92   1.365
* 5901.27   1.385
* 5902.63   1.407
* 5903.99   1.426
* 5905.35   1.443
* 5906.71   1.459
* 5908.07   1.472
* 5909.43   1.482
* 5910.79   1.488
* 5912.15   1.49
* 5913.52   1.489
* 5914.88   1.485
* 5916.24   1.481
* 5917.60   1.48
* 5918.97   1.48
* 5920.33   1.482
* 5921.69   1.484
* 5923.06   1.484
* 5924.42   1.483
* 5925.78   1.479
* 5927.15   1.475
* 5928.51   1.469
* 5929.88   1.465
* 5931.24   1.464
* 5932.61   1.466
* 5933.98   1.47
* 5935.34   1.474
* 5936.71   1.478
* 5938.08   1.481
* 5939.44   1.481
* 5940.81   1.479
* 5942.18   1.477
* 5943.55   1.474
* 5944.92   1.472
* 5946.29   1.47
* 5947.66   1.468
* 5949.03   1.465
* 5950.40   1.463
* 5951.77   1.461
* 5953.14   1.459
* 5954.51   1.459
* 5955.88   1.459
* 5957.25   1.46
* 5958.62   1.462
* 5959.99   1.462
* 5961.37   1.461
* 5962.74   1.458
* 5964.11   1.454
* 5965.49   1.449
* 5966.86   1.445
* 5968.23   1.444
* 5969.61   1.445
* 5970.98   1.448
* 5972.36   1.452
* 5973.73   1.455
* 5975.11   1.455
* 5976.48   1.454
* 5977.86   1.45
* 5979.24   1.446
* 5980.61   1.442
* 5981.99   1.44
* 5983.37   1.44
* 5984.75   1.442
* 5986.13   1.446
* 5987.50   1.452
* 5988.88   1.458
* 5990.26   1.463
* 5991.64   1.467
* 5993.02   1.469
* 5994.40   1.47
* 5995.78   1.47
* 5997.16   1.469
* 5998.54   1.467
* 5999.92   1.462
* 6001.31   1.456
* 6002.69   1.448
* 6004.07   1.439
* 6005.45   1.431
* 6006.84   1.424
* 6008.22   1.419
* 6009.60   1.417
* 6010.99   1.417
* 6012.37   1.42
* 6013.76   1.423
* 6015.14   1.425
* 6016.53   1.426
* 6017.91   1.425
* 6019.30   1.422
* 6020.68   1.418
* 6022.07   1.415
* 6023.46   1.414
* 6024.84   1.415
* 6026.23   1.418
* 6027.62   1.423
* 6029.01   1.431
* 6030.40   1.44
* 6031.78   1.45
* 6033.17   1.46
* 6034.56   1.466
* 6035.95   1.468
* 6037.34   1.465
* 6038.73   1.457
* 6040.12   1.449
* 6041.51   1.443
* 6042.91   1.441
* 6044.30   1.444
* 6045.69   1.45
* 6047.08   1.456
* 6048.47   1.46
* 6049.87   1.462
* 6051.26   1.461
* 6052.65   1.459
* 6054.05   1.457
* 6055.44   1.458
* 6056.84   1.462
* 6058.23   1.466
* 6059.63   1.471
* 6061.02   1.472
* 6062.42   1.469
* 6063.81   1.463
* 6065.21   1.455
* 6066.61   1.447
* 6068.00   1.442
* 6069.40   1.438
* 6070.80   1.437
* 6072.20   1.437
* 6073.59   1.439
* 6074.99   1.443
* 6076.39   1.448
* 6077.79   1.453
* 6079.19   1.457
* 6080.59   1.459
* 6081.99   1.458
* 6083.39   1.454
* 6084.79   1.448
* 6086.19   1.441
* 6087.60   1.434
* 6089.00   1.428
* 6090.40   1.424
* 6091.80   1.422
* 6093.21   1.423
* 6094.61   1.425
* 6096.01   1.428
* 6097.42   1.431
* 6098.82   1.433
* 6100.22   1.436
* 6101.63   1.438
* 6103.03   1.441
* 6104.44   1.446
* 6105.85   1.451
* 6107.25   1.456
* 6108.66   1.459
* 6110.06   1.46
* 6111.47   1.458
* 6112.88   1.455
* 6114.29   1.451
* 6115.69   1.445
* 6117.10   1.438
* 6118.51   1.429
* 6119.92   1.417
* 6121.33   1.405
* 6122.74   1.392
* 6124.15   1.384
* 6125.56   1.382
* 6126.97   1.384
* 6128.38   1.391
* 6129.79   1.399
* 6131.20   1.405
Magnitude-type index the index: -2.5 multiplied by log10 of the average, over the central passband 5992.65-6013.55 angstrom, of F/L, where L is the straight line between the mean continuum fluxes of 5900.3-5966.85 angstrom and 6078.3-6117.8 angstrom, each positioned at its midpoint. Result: 0.01 mag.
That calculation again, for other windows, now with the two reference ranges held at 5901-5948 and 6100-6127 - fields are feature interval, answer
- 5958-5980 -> 0.006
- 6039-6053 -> -0.005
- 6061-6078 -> -0.006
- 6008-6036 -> 0.017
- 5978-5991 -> 0.008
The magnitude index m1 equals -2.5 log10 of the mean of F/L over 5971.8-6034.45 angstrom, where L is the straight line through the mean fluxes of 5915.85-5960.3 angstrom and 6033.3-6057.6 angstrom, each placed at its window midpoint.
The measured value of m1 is 0.02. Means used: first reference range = 1.47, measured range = 1.44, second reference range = 1.46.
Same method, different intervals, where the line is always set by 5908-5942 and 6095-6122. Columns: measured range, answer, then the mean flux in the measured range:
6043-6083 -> 0.00 mag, 1.45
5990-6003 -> 0.00 mag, 1.46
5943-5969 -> 0.01 mag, 1.46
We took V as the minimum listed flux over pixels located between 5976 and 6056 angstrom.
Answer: 1.414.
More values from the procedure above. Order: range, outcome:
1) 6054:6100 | 1.422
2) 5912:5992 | 1.44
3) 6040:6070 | 1.438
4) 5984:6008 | 1.424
